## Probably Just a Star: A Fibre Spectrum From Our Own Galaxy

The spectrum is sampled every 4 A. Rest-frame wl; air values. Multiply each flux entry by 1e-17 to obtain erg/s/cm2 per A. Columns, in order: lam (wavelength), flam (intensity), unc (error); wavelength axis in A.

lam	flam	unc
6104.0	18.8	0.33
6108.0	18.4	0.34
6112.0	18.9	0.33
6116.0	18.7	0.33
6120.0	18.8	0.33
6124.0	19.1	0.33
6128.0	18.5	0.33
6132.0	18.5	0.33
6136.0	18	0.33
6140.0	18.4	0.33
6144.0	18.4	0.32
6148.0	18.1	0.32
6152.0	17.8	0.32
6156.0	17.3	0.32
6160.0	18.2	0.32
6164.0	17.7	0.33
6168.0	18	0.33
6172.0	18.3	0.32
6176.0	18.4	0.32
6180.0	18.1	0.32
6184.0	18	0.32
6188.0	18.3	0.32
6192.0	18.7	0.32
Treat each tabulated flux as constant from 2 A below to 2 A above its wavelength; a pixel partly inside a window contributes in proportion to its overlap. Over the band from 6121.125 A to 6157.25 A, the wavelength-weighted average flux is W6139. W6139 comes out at 18.3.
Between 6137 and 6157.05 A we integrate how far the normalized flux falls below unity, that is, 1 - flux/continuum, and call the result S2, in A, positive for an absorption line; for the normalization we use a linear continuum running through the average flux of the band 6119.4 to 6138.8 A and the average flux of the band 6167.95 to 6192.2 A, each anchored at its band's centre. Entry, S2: 0.5 A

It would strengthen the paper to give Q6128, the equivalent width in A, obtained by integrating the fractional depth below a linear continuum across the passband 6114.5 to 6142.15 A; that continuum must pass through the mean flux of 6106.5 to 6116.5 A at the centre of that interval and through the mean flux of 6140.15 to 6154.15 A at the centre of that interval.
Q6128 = -0.2 A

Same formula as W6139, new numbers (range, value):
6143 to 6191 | 18.1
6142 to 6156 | 18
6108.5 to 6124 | 18.8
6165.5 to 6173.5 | 18.1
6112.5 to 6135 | 18.7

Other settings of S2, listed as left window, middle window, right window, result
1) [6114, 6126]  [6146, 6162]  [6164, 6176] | 0.44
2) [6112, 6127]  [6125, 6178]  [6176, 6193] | 1.20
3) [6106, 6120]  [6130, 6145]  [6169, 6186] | 0.14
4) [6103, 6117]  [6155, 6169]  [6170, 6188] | 0.39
